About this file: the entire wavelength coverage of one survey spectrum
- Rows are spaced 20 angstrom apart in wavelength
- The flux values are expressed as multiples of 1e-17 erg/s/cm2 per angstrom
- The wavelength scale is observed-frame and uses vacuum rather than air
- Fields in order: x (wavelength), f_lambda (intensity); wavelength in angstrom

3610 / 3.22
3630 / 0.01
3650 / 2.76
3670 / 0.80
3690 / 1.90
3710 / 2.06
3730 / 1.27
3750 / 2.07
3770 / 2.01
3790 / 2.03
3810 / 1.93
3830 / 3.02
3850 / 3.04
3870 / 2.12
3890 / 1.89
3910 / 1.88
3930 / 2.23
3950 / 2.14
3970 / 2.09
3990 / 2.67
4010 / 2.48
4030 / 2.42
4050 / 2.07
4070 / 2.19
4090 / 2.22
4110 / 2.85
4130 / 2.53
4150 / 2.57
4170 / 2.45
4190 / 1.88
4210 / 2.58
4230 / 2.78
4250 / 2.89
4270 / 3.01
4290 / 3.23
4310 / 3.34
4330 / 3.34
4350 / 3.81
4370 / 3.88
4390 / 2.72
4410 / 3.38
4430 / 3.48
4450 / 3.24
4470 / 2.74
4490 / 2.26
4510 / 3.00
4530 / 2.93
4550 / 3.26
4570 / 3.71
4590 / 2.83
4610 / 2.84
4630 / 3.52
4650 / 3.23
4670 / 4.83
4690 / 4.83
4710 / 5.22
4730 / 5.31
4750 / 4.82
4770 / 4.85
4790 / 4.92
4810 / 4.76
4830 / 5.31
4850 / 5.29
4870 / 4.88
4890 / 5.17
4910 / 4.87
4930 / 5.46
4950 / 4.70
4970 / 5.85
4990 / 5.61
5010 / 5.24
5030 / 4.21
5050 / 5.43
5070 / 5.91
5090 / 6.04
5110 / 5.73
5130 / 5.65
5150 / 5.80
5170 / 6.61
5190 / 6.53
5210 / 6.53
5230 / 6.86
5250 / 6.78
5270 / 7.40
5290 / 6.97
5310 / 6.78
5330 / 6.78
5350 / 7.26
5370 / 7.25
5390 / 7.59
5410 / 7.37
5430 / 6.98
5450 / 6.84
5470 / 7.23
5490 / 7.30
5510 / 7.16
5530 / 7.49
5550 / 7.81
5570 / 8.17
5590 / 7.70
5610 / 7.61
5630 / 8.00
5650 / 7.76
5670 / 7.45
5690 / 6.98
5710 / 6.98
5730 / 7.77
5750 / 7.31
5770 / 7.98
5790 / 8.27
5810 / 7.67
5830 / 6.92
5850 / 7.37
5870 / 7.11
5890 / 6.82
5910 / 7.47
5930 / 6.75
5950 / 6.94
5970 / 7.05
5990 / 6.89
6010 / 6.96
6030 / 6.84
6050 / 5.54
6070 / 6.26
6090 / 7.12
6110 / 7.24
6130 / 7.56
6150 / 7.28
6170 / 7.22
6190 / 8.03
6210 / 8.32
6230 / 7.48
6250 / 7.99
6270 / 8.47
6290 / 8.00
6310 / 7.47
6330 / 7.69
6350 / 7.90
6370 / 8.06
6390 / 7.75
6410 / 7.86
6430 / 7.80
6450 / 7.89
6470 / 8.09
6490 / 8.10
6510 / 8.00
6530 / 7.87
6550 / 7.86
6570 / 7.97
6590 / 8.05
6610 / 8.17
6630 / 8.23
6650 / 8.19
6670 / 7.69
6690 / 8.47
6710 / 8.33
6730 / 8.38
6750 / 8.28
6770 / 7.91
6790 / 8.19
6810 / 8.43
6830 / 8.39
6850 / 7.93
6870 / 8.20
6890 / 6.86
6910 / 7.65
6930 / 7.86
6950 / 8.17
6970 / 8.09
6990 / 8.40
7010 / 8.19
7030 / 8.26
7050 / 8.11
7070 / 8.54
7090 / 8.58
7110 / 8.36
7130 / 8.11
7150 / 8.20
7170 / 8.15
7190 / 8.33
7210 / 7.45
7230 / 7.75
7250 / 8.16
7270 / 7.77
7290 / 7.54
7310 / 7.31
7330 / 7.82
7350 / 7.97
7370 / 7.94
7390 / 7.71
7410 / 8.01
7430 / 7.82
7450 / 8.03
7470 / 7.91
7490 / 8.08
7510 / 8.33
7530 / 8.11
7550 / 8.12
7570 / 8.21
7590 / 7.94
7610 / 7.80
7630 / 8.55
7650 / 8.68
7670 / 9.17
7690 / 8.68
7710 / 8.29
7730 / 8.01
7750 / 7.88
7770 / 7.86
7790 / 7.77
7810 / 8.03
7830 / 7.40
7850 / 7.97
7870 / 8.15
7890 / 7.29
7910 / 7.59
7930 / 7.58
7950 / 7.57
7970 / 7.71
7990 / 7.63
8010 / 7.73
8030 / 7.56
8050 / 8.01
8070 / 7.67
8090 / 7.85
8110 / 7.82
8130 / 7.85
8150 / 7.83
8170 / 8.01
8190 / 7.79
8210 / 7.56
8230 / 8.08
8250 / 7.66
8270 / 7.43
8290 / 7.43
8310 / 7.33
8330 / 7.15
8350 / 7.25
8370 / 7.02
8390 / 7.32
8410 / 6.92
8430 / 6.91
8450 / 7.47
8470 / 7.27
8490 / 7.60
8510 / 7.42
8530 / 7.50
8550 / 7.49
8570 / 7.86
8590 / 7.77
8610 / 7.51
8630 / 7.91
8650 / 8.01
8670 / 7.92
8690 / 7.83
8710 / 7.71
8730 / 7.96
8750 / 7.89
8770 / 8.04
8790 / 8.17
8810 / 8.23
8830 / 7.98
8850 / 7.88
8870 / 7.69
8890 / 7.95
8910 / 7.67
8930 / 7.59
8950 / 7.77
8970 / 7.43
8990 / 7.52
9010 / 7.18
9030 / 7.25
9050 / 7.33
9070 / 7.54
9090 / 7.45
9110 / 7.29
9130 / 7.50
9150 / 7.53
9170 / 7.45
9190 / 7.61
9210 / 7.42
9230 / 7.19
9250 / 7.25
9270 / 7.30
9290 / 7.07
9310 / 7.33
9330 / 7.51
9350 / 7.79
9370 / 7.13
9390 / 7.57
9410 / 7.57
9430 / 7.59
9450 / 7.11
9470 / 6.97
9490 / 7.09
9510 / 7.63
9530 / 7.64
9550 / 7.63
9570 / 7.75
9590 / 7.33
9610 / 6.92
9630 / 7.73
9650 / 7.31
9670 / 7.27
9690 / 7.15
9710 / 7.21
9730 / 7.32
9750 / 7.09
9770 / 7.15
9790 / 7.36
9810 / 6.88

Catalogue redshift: 0.169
